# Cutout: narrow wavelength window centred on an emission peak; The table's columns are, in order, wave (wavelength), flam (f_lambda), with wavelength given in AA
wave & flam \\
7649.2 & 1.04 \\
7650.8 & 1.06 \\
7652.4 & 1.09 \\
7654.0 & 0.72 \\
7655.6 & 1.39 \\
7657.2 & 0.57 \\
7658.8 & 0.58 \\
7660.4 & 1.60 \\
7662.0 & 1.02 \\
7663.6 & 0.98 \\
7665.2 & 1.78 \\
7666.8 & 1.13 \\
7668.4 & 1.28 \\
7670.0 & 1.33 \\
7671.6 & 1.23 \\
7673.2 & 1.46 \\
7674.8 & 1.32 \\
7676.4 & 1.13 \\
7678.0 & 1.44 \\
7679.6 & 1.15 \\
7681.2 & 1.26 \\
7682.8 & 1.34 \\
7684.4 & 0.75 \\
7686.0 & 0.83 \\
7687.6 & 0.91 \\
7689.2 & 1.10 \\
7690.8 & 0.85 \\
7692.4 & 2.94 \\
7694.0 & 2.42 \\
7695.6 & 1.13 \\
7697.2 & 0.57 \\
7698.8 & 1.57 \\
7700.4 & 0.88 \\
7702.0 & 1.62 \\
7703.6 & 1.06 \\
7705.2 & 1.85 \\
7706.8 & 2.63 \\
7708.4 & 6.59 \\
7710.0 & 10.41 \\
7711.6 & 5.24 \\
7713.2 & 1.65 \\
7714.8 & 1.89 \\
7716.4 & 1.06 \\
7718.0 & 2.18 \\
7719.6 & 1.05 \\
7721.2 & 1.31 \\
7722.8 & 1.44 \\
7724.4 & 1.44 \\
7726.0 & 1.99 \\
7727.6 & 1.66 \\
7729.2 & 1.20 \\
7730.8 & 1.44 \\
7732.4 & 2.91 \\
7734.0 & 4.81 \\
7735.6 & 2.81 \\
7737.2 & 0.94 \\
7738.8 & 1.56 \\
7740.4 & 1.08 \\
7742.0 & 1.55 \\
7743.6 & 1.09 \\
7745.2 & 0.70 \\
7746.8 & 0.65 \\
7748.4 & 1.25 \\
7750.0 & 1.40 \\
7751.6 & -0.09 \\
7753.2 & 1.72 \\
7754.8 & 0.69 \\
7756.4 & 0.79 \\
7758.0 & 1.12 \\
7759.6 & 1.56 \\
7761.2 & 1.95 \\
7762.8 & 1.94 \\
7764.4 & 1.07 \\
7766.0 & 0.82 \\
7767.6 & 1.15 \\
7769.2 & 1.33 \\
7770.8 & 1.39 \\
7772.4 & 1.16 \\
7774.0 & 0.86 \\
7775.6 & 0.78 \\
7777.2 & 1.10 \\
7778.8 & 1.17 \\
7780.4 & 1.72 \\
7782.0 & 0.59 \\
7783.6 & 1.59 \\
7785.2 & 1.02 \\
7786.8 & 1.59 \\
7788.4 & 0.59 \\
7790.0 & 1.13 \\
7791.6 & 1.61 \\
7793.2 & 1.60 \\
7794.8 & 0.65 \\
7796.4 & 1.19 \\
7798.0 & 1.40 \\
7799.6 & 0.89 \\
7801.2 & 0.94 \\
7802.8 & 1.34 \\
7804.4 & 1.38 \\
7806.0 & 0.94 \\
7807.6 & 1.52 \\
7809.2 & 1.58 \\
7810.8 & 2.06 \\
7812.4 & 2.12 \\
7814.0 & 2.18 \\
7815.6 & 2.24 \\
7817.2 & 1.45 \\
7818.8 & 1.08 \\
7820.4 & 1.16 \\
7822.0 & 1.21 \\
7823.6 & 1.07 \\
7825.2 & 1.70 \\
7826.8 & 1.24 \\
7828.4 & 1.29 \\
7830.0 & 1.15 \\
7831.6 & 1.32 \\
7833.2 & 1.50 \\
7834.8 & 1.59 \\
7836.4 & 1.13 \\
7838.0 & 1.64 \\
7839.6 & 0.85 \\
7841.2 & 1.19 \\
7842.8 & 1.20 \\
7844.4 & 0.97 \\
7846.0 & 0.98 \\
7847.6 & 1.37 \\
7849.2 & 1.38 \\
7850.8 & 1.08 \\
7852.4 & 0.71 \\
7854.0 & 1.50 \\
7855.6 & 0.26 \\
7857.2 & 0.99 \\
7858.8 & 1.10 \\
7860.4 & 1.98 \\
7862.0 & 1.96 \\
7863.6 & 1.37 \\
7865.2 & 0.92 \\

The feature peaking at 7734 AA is [N II] 6583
